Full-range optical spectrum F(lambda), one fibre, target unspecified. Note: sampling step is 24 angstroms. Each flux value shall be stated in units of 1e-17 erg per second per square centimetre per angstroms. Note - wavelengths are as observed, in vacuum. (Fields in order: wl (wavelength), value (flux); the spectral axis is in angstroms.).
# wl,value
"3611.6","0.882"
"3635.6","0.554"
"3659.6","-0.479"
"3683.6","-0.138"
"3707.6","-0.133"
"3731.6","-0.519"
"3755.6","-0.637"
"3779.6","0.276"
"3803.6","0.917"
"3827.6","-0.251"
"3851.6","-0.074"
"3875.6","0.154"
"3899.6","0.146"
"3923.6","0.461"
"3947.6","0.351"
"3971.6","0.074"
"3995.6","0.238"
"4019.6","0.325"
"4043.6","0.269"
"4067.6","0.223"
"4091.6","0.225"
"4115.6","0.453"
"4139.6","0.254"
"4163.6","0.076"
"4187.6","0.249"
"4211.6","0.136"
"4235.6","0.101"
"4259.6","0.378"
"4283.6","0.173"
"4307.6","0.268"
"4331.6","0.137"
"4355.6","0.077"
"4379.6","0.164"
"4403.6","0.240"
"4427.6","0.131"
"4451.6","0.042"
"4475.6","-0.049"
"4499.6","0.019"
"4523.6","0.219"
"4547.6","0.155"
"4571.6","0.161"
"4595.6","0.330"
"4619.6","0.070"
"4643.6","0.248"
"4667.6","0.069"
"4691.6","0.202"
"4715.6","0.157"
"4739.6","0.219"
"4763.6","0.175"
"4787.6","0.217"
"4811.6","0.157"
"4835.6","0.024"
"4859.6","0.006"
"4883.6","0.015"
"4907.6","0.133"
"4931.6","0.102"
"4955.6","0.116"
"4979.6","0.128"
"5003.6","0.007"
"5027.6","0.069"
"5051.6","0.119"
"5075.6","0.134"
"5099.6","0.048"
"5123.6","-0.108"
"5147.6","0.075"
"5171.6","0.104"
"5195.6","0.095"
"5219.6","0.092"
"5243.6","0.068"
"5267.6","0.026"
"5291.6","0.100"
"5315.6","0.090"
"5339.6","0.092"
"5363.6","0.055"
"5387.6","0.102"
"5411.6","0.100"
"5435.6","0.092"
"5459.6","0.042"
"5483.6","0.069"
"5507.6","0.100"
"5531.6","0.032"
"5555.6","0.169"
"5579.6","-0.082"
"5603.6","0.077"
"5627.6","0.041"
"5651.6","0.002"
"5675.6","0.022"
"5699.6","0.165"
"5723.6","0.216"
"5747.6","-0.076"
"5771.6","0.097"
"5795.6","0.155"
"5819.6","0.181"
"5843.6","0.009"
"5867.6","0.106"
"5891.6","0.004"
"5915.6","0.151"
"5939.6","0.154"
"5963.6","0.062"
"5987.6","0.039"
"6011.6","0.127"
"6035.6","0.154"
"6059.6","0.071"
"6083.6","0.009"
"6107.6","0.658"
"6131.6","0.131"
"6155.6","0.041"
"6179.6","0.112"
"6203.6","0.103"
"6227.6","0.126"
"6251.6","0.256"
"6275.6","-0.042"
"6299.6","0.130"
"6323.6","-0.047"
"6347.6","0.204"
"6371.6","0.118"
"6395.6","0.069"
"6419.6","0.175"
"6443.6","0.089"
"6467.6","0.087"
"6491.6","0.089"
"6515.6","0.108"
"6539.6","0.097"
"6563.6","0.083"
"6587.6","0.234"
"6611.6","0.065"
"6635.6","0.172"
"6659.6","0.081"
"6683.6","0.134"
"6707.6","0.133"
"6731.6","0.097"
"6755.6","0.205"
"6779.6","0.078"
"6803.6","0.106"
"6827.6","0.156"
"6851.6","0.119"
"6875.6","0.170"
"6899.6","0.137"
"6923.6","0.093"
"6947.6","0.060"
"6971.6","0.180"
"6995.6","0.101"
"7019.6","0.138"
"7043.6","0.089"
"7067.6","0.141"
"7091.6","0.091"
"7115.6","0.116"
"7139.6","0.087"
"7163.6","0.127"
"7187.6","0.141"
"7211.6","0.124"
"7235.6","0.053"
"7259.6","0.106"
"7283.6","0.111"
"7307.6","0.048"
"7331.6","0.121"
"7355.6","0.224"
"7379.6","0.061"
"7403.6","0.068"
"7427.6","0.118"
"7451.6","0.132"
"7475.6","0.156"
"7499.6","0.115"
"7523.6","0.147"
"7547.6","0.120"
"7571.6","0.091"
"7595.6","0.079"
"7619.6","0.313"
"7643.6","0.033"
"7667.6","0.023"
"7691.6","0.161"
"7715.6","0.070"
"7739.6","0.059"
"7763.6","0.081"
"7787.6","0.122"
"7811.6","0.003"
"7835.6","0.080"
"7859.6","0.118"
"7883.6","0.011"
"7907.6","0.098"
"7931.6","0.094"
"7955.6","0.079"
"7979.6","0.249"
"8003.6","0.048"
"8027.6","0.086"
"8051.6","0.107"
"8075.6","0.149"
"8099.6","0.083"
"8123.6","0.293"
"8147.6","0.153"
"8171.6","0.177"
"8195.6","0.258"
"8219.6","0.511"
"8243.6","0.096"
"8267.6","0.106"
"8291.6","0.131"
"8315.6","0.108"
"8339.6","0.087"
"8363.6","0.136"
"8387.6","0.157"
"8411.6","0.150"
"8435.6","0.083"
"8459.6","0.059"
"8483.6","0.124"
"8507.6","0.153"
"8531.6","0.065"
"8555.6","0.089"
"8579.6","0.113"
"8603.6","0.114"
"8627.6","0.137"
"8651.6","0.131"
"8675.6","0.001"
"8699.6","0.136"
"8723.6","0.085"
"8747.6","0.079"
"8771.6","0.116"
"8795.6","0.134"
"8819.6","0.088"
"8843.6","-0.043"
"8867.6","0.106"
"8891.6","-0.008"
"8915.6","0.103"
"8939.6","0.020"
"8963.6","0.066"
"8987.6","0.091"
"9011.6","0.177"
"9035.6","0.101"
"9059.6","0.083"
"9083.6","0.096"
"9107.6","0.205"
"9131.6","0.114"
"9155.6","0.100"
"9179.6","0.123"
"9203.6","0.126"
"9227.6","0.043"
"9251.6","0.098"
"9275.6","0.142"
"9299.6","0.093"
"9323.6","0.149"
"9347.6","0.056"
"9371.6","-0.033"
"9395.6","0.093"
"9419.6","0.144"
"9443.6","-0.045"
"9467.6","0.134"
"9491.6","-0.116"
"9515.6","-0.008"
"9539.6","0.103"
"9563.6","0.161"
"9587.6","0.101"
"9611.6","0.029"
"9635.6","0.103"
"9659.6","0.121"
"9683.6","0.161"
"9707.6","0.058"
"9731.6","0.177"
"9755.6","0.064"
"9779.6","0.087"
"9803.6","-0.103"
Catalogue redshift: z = 0.639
